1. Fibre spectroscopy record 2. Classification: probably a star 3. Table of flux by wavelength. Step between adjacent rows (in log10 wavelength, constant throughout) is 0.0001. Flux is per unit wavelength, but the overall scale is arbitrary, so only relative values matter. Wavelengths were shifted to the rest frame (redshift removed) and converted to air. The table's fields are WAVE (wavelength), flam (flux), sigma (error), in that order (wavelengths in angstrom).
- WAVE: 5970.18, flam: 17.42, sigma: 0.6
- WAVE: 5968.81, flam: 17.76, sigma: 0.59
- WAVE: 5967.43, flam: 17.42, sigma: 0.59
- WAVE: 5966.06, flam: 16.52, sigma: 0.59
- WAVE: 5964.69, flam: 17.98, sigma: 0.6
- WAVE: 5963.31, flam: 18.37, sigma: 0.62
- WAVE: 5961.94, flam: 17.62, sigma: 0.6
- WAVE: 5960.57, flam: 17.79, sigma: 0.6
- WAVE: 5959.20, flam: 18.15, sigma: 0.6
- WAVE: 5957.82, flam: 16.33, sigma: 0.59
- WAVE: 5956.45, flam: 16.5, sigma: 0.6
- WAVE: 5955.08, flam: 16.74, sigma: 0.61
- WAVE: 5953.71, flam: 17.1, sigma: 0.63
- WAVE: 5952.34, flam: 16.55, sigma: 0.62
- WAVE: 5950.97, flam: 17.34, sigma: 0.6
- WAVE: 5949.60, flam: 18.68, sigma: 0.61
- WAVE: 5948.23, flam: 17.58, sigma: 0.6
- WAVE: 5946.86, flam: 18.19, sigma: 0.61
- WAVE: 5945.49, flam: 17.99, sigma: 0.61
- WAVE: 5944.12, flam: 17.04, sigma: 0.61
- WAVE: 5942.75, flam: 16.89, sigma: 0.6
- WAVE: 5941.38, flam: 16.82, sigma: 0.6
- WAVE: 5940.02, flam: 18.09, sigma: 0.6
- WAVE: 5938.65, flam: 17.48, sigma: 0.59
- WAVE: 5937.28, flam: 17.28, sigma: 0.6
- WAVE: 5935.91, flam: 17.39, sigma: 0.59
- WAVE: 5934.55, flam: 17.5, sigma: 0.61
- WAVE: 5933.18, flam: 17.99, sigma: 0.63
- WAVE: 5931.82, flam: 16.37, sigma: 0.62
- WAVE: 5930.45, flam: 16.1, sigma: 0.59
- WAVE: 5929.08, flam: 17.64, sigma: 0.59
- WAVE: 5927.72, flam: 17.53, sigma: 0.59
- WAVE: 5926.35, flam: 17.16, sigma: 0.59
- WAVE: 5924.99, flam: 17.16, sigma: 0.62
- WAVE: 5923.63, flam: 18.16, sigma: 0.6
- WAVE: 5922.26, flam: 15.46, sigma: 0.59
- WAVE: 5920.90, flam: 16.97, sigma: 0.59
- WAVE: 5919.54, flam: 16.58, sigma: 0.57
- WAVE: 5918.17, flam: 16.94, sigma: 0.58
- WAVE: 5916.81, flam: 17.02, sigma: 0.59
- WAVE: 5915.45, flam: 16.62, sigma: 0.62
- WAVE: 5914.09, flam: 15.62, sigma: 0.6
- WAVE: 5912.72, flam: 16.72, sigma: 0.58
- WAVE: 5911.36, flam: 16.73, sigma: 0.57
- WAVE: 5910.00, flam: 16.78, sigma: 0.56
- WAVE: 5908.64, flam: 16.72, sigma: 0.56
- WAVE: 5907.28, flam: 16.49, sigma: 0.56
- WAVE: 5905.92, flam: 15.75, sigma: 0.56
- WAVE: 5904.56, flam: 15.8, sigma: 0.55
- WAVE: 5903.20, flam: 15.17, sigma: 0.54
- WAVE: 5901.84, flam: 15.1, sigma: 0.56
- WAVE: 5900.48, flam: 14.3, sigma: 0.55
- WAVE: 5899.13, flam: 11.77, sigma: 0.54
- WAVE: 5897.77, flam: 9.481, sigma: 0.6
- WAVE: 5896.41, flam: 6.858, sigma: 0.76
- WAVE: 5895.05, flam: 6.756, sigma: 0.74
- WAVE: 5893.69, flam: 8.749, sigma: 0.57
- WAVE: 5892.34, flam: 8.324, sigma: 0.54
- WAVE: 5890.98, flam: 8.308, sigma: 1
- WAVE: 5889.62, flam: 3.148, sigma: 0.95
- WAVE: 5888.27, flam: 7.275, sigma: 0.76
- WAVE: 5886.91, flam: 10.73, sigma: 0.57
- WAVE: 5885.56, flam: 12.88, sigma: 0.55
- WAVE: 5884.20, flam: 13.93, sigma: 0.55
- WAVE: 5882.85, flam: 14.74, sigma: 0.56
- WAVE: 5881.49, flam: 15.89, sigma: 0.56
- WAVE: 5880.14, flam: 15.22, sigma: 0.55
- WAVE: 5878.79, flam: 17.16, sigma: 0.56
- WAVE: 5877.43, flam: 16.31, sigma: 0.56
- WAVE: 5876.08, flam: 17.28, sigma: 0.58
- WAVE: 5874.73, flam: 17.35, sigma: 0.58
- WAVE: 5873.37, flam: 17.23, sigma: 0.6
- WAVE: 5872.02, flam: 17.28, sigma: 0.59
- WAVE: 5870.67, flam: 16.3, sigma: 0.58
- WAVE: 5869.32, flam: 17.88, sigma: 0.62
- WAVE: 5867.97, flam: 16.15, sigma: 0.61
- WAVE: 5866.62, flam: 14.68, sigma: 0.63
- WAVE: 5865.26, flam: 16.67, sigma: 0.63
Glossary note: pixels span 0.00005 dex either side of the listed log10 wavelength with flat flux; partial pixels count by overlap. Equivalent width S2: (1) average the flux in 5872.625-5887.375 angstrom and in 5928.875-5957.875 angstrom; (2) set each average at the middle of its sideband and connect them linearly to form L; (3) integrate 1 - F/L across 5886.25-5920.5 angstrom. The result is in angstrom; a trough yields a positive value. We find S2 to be 6.74 angstrom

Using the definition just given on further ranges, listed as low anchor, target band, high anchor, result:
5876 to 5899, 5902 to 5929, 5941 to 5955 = -4.89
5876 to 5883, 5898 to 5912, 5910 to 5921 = 1.04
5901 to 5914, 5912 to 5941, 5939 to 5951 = -0.28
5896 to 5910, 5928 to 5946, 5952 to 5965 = -1.39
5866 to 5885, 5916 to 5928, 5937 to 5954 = 0.06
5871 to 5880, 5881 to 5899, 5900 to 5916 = 7.38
